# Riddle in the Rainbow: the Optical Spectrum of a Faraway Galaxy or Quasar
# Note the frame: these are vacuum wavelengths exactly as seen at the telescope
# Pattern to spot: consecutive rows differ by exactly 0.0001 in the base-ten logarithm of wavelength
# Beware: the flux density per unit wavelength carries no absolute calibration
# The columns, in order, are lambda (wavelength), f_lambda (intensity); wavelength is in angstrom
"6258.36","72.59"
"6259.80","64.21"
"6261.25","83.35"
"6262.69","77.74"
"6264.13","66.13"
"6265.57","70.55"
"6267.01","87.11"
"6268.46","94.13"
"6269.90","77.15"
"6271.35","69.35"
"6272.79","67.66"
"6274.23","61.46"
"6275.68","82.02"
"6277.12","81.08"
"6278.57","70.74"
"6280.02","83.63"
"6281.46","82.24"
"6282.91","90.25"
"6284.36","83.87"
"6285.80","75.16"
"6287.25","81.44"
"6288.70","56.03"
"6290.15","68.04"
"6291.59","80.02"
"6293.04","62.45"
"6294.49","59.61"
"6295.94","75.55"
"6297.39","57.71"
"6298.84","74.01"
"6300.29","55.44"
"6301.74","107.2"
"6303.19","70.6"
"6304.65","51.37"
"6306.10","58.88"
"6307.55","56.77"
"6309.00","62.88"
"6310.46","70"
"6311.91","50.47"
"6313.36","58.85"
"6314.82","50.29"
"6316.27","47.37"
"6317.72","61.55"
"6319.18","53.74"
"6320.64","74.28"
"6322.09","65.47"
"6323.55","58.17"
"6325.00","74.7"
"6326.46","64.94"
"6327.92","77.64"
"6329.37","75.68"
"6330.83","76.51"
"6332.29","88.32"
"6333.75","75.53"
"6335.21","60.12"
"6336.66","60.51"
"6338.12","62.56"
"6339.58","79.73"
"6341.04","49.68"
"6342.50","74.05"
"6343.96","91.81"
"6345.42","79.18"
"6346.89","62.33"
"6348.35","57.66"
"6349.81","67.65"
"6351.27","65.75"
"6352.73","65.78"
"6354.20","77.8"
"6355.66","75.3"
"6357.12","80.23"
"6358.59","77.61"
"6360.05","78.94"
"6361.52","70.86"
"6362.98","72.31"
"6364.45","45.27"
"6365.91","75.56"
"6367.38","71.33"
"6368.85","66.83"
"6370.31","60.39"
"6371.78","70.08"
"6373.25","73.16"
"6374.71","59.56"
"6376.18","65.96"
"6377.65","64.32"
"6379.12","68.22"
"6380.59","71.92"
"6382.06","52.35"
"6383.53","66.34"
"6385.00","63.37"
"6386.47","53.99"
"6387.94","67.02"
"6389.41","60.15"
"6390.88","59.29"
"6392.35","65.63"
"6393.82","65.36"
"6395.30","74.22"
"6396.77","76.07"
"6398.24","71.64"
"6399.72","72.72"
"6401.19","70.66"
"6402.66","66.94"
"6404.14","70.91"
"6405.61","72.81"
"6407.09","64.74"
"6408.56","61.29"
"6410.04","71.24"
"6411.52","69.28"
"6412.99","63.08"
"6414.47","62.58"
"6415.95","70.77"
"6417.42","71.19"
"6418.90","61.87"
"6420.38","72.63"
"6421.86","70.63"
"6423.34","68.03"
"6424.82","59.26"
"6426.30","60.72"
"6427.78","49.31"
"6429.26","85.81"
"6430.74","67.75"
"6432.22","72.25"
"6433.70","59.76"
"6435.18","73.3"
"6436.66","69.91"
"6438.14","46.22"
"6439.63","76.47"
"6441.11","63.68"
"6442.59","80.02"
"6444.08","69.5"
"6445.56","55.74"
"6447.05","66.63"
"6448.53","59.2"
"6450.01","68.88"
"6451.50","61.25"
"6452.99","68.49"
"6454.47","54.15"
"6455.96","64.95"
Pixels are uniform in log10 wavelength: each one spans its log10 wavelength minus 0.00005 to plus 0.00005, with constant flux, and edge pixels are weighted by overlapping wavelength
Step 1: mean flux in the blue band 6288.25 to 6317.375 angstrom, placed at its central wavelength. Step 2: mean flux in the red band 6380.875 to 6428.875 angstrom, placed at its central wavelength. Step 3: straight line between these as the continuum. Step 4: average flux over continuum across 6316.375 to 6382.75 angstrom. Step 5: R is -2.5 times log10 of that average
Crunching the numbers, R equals -0.06 mag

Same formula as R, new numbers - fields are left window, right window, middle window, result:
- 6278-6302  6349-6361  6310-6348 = 0.10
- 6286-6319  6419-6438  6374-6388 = 0.04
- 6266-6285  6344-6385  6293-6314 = 0.17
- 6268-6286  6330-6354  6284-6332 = 0.12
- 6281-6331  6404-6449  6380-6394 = 0.08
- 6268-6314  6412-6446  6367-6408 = 0.02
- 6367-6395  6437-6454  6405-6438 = -0.03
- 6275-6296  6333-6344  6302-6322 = 0.19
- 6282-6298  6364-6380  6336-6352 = 0.00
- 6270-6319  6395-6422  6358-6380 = 0.01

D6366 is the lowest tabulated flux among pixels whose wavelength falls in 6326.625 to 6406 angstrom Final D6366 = 45.27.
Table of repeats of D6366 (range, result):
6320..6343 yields 49.68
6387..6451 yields 46.22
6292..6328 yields 47.37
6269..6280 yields 61.46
